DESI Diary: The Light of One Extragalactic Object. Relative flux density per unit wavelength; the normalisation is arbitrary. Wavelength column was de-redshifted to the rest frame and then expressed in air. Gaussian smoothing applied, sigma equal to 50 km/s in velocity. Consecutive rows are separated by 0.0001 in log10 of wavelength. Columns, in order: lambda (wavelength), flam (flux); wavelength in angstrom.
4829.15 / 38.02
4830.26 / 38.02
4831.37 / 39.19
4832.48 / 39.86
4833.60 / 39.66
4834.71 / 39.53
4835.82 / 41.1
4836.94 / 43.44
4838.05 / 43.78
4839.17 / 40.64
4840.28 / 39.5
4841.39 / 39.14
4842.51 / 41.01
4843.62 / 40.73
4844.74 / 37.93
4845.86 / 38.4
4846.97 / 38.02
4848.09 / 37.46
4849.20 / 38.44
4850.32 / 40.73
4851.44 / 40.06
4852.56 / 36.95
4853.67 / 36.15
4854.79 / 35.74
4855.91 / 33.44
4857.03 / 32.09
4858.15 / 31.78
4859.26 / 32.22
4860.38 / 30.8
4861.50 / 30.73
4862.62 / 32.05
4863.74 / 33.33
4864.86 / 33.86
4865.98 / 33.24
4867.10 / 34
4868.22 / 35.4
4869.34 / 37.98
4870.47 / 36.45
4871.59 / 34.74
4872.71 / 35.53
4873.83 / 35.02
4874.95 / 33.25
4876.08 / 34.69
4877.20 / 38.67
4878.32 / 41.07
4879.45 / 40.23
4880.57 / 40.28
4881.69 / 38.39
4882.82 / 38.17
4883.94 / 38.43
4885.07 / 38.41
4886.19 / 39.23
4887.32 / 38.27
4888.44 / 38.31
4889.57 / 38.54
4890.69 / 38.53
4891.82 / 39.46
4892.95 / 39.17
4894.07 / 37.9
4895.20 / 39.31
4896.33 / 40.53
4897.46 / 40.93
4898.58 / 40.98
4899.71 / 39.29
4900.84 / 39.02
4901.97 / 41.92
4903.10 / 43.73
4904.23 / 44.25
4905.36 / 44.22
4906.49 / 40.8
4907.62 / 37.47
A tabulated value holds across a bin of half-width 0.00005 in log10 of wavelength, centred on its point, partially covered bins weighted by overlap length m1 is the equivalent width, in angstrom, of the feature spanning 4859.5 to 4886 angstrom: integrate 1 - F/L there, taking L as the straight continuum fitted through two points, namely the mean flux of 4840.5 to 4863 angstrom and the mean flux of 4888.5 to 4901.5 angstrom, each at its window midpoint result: 1.4 angstrom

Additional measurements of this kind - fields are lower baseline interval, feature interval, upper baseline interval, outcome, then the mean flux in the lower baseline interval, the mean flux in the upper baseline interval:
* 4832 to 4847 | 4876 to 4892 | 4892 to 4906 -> 0.75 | 40.3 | 40.9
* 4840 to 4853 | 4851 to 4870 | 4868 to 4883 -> 2.01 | 39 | 37.1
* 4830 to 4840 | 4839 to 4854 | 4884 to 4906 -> 0.59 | 40.6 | 40.1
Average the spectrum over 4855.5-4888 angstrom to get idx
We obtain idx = 35.6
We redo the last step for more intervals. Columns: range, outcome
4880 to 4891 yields 38.7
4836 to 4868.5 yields 36.6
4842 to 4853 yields 39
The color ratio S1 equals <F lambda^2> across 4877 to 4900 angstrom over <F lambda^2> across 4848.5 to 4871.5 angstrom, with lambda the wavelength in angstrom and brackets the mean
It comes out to 1.14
